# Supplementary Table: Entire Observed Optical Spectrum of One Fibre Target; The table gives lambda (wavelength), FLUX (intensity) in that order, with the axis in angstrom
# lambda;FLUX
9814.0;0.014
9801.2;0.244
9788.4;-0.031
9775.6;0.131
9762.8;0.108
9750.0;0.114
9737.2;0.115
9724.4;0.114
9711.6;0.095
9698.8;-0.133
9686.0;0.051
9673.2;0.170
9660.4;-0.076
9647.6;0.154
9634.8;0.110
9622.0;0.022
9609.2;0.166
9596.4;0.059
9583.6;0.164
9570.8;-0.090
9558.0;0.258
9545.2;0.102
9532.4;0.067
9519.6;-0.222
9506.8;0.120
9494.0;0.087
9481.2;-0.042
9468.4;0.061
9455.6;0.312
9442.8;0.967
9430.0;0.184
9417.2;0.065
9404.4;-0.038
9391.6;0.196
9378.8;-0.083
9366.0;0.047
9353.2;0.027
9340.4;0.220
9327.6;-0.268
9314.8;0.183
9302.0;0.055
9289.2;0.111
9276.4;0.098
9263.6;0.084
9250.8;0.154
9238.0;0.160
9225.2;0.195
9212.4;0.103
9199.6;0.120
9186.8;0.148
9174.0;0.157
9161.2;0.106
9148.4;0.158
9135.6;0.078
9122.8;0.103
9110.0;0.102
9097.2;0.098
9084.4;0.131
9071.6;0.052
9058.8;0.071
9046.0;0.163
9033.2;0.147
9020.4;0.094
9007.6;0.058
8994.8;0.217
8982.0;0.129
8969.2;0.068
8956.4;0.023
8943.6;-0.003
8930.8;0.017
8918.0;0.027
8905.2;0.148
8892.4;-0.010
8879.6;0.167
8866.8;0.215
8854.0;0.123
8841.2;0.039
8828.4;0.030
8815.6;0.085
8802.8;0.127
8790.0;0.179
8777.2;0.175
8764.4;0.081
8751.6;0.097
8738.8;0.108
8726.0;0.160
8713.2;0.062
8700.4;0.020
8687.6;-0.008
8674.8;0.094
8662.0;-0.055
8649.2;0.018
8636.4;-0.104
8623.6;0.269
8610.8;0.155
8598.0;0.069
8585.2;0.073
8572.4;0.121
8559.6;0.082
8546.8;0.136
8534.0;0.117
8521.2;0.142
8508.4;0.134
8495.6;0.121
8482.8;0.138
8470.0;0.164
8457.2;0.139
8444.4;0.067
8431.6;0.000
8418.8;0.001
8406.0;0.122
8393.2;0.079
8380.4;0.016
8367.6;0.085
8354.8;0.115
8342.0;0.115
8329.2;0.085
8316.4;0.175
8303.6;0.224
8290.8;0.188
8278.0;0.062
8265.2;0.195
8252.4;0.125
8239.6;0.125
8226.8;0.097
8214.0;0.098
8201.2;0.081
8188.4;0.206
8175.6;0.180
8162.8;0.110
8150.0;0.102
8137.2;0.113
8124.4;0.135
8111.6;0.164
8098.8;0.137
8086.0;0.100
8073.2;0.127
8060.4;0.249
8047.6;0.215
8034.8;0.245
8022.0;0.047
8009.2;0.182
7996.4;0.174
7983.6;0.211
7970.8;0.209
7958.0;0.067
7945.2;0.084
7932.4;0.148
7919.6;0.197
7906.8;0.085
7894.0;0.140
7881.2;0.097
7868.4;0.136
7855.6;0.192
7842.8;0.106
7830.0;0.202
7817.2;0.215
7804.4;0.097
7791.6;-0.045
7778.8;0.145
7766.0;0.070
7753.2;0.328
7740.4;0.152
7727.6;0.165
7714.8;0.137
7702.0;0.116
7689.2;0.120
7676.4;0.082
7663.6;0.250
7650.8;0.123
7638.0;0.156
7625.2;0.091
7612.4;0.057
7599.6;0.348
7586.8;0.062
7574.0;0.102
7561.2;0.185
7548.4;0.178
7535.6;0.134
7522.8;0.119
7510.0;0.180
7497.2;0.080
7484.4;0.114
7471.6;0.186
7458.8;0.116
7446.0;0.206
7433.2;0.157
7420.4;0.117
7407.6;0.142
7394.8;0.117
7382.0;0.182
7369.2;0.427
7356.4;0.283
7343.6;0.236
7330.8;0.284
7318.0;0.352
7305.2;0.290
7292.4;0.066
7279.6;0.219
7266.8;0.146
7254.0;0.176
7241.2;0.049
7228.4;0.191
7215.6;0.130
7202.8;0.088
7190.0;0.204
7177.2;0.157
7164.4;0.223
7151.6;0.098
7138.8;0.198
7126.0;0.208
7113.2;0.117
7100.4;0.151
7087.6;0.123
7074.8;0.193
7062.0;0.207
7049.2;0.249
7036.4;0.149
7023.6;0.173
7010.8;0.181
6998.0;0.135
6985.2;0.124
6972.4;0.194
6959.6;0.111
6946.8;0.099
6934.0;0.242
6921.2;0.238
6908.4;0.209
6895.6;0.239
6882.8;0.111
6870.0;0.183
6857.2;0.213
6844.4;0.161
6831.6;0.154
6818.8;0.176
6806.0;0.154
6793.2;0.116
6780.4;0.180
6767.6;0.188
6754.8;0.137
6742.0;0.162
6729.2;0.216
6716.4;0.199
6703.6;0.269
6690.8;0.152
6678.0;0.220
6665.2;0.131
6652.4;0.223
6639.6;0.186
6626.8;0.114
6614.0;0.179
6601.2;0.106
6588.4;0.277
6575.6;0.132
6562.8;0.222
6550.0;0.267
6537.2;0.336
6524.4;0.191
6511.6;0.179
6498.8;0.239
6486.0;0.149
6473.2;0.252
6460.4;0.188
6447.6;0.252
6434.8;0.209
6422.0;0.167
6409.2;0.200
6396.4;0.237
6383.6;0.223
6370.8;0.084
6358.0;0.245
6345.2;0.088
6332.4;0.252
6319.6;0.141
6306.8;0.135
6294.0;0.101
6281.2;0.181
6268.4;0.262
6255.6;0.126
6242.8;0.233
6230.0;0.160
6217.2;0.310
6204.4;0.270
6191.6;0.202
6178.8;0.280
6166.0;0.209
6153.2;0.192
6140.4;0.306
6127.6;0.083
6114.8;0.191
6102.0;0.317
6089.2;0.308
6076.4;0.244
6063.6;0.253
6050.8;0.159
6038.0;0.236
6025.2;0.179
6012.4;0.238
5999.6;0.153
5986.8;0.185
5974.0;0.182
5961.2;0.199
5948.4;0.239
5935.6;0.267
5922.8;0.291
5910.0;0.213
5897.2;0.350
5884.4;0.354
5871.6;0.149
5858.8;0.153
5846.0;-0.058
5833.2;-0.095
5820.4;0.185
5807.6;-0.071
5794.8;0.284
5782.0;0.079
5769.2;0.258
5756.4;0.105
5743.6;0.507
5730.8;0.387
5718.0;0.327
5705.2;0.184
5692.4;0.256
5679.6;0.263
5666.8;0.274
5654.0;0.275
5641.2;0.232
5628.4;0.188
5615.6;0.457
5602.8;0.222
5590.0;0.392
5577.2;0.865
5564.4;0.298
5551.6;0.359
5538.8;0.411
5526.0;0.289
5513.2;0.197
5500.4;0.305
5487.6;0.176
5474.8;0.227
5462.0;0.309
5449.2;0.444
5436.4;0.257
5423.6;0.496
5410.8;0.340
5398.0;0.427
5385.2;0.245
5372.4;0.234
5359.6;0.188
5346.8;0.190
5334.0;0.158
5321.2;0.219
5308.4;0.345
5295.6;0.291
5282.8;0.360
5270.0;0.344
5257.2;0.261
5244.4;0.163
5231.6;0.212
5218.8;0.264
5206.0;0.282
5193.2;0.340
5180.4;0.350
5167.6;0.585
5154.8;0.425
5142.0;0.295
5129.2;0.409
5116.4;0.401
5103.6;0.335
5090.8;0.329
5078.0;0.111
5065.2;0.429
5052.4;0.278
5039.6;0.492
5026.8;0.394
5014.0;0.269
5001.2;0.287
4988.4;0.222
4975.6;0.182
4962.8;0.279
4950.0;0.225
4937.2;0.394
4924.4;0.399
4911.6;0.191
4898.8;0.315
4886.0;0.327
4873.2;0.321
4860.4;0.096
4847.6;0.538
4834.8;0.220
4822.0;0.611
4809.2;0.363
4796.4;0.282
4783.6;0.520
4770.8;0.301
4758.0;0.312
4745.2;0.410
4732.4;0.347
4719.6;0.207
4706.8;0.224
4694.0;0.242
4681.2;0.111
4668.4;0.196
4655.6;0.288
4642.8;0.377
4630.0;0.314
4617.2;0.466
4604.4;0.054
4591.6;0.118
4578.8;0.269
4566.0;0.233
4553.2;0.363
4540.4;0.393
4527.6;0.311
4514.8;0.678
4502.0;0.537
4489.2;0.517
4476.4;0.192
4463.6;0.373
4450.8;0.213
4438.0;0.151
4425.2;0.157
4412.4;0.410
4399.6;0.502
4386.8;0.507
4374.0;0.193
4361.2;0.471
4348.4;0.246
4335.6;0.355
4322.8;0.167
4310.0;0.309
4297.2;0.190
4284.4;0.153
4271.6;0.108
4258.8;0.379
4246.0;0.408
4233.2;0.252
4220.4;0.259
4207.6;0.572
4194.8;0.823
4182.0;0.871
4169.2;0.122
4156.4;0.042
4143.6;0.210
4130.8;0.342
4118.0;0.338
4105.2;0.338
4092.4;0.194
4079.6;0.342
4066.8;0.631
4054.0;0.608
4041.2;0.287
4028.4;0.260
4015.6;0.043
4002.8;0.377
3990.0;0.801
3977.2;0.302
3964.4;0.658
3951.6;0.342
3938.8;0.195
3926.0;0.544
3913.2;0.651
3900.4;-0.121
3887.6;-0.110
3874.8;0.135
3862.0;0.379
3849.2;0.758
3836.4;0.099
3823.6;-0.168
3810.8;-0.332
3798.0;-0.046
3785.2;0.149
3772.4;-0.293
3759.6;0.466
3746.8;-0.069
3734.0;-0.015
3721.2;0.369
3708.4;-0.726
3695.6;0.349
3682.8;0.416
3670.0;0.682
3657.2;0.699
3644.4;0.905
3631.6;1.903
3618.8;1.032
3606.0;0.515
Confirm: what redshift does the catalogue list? 0.12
